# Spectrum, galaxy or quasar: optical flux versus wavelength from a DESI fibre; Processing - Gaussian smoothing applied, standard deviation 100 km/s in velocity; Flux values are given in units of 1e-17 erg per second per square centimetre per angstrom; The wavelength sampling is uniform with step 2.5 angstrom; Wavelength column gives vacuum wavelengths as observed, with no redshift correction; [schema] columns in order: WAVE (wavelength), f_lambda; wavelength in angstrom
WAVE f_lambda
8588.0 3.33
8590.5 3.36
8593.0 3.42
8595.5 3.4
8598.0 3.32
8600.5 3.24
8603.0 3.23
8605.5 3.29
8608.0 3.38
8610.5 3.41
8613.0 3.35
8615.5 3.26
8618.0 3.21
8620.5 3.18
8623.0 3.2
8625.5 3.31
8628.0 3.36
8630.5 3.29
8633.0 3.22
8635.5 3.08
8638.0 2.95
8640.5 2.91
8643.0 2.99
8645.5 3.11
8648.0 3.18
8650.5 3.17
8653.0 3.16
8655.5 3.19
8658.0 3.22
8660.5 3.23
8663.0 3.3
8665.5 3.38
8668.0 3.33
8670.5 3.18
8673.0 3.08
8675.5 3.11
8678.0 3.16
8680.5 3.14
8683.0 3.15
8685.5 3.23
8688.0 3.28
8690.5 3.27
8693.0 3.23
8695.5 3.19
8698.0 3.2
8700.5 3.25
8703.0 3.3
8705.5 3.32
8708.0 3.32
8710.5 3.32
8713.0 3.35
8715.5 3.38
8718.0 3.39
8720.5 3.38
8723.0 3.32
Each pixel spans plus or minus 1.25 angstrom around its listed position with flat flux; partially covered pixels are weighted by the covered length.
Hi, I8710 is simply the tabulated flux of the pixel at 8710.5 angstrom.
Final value 3.32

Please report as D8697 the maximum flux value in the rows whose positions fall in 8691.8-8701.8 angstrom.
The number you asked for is 3.25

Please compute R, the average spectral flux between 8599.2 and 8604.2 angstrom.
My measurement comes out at 3.24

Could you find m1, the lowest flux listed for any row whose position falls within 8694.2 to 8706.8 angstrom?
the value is 3.19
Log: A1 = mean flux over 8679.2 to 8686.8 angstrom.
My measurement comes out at 3.17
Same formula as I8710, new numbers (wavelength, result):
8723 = 3.32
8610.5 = 3.41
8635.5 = 3.08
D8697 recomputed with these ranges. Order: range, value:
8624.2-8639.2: 3.36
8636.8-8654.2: 3.18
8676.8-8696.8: 3.28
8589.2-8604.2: 3.42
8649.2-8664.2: 3.3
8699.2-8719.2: 3.39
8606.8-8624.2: 3.41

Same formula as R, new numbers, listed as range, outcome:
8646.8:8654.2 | 3.17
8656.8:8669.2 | 3.29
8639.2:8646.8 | 3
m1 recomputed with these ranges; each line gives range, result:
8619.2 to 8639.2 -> 2.95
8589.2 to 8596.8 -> 3.36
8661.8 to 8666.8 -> 3.3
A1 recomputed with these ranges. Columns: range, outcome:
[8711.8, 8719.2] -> 3.37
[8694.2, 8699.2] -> 3.2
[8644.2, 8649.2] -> 3.14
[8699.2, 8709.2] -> 3.3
